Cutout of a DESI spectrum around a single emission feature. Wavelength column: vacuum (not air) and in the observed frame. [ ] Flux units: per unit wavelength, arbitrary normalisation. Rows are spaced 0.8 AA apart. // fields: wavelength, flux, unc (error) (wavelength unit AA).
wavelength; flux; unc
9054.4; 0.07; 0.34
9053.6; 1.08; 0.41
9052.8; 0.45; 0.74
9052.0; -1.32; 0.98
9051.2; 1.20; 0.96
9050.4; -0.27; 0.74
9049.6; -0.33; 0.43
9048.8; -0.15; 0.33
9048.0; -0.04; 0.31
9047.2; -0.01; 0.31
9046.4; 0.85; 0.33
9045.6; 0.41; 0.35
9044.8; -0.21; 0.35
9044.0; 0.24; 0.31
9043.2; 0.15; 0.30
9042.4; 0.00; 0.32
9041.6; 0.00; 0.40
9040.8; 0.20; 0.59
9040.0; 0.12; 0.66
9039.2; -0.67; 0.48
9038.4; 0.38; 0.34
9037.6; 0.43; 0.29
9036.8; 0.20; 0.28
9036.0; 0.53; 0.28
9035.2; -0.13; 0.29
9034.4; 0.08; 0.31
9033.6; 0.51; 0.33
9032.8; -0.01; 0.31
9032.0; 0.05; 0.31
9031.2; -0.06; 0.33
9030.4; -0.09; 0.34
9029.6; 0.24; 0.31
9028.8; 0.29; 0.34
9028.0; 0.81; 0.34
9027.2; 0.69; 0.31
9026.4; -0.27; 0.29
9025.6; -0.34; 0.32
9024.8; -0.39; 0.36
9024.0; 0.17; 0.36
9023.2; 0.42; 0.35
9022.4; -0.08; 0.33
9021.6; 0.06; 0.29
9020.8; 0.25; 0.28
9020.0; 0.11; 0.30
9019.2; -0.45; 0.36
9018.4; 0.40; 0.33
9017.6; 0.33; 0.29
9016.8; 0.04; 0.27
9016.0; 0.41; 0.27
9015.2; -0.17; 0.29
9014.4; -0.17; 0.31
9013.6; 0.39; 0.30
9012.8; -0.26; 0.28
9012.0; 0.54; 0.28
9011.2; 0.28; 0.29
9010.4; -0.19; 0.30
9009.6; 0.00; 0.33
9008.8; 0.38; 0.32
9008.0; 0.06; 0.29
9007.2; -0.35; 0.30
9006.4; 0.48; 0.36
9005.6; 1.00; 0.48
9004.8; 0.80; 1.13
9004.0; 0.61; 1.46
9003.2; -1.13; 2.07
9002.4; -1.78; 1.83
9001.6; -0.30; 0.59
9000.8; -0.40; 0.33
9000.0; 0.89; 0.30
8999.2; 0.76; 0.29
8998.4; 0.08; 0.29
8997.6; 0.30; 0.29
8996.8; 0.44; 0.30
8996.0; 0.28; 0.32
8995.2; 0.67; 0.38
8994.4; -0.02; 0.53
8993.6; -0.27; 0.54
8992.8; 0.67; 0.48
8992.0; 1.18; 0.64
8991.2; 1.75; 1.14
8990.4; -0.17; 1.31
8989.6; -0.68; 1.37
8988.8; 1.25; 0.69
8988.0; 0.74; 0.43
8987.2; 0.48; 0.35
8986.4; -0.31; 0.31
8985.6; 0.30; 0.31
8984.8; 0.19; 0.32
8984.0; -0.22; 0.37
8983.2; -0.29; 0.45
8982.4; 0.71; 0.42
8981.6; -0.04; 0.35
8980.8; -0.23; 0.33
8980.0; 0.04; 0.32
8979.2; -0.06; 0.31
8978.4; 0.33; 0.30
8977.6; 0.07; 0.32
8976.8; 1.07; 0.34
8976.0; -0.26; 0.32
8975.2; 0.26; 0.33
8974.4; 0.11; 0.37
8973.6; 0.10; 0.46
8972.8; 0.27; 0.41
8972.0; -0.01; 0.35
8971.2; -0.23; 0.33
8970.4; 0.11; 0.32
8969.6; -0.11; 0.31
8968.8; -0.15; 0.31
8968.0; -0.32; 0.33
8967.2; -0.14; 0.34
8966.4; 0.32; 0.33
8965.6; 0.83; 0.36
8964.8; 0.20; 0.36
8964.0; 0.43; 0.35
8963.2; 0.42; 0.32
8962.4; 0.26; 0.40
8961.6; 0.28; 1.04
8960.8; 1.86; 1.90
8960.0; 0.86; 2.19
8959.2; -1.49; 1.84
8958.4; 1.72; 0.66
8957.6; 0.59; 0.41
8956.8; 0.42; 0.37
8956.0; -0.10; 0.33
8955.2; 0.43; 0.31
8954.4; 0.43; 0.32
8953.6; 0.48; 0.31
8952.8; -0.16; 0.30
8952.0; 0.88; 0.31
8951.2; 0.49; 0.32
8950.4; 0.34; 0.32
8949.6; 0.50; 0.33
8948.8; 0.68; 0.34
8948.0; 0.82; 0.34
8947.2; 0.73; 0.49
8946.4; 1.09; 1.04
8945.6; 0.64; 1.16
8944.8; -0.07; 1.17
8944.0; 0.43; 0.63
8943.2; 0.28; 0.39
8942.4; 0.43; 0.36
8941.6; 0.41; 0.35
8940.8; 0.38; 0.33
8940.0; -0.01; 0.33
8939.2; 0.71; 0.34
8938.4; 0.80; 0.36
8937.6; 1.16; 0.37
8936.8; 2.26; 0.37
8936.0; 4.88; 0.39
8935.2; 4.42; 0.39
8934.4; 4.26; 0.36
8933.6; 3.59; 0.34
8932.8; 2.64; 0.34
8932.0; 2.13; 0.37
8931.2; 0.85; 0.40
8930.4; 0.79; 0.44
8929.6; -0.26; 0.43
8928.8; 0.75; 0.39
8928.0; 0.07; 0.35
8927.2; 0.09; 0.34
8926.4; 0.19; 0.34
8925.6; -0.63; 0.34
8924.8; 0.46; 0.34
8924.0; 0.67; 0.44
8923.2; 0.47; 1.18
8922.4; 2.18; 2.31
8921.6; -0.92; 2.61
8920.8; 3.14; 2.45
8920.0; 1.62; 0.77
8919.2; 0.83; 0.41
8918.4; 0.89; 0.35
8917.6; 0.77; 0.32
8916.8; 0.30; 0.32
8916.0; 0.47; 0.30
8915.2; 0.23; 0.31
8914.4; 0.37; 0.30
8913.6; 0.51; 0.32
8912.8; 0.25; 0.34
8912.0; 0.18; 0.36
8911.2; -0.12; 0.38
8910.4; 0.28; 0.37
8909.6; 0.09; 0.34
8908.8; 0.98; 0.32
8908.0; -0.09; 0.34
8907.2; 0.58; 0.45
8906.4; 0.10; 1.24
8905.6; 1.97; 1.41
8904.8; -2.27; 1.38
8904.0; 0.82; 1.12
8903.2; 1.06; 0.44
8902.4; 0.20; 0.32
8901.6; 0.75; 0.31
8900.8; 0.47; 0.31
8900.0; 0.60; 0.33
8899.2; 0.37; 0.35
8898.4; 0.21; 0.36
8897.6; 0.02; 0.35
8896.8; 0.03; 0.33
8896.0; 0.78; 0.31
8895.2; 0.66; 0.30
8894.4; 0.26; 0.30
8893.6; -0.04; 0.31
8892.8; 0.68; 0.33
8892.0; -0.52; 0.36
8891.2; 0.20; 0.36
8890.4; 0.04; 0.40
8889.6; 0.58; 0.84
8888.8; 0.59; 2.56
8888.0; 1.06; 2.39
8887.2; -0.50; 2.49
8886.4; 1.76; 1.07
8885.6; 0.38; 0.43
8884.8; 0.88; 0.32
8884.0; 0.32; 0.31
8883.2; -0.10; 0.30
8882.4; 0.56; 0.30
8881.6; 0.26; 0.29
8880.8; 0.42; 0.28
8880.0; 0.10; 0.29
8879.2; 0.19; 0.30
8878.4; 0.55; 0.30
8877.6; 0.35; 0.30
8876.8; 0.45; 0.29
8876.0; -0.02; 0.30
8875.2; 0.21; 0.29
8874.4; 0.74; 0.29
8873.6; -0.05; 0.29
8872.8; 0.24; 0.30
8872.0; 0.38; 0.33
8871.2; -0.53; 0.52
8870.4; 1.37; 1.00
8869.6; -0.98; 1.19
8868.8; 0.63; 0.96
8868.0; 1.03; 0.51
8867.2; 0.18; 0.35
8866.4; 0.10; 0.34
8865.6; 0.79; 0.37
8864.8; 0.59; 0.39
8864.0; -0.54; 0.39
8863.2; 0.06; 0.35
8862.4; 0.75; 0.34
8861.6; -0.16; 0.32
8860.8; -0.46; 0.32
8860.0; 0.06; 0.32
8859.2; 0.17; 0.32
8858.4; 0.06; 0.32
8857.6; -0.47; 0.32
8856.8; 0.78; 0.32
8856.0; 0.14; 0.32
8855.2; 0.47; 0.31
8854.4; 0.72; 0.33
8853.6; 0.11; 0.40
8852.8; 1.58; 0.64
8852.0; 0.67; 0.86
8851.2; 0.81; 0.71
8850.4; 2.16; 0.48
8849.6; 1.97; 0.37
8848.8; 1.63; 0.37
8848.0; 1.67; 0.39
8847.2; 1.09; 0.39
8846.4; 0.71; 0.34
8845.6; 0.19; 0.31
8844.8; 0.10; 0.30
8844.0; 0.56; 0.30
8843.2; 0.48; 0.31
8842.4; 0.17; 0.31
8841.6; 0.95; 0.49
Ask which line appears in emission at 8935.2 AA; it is [O III] 5007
